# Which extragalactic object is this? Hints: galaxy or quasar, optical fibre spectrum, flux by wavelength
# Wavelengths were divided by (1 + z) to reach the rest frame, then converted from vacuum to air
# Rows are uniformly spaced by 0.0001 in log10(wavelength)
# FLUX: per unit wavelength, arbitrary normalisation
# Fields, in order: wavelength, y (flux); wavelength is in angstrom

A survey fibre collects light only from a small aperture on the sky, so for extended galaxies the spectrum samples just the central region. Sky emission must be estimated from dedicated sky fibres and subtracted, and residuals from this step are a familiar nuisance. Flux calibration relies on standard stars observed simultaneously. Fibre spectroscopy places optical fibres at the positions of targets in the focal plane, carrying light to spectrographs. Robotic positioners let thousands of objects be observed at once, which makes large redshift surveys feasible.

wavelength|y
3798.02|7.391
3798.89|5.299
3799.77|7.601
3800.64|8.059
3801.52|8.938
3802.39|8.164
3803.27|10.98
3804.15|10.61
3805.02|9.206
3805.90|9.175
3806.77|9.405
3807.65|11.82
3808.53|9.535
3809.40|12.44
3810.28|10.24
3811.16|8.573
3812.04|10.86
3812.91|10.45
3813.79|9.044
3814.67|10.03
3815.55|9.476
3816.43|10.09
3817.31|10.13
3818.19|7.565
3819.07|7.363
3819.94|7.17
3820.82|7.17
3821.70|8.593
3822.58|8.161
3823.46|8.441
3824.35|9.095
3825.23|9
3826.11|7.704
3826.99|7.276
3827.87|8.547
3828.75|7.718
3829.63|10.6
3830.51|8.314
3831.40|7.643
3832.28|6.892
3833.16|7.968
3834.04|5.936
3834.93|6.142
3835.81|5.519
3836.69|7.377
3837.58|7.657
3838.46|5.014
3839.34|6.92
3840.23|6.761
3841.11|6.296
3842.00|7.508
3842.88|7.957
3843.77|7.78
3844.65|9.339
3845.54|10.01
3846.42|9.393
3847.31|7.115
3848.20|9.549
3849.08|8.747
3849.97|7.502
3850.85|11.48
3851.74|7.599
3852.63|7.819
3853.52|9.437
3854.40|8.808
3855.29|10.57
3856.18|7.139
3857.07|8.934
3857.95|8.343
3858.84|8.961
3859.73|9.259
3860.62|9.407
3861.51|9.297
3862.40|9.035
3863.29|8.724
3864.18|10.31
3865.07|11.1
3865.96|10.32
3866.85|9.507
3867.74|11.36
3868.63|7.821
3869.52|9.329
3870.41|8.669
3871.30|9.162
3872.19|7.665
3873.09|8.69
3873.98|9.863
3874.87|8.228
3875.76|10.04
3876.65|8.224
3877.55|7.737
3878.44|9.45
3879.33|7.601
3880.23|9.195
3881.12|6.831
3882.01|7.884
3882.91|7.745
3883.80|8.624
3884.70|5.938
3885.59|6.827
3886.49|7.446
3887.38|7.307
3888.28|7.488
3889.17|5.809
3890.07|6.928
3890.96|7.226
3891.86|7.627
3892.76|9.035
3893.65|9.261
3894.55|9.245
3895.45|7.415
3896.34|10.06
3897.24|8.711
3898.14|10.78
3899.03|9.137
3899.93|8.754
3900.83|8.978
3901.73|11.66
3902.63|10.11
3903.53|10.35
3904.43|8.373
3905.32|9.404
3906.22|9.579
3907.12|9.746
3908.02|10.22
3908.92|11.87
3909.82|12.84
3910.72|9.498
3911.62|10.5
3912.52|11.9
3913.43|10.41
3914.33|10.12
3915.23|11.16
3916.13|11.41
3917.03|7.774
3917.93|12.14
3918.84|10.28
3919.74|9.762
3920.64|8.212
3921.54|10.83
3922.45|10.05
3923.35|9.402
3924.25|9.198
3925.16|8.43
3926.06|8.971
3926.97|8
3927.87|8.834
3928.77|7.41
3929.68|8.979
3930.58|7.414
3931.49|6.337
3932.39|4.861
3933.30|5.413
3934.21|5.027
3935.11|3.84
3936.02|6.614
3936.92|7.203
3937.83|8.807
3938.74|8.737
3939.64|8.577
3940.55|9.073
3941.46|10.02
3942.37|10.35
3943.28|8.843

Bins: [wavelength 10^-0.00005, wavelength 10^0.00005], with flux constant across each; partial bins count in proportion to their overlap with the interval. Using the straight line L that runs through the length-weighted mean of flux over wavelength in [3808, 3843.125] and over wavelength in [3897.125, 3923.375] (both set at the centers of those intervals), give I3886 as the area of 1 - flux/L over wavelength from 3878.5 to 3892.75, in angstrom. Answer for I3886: 3.2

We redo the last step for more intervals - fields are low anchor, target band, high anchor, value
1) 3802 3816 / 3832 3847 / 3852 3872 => 3.48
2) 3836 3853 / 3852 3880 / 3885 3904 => -2.85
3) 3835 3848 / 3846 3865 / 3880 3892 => -3.96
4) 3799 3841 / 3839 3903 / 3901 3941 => 1.18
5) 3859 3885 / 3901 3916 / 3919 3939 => -4.11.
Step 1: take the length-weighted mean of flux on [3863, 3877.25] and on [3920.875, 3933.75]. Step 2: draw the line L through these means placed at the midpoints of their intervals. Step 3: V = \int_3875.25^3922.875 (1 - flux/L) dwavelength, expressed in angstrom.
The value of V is -2.6 angstrom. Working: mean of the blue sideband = 9.3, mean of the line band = 9.16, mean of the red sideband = 8.15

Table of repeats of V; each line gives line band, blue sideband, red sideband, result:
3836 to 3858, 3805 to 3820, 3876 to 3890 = 1.2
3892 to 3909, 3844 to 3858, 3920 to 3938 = -3.0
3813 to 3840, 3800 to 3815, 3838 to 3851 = 2.9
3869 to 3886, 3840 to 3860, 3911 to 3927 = 1.5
